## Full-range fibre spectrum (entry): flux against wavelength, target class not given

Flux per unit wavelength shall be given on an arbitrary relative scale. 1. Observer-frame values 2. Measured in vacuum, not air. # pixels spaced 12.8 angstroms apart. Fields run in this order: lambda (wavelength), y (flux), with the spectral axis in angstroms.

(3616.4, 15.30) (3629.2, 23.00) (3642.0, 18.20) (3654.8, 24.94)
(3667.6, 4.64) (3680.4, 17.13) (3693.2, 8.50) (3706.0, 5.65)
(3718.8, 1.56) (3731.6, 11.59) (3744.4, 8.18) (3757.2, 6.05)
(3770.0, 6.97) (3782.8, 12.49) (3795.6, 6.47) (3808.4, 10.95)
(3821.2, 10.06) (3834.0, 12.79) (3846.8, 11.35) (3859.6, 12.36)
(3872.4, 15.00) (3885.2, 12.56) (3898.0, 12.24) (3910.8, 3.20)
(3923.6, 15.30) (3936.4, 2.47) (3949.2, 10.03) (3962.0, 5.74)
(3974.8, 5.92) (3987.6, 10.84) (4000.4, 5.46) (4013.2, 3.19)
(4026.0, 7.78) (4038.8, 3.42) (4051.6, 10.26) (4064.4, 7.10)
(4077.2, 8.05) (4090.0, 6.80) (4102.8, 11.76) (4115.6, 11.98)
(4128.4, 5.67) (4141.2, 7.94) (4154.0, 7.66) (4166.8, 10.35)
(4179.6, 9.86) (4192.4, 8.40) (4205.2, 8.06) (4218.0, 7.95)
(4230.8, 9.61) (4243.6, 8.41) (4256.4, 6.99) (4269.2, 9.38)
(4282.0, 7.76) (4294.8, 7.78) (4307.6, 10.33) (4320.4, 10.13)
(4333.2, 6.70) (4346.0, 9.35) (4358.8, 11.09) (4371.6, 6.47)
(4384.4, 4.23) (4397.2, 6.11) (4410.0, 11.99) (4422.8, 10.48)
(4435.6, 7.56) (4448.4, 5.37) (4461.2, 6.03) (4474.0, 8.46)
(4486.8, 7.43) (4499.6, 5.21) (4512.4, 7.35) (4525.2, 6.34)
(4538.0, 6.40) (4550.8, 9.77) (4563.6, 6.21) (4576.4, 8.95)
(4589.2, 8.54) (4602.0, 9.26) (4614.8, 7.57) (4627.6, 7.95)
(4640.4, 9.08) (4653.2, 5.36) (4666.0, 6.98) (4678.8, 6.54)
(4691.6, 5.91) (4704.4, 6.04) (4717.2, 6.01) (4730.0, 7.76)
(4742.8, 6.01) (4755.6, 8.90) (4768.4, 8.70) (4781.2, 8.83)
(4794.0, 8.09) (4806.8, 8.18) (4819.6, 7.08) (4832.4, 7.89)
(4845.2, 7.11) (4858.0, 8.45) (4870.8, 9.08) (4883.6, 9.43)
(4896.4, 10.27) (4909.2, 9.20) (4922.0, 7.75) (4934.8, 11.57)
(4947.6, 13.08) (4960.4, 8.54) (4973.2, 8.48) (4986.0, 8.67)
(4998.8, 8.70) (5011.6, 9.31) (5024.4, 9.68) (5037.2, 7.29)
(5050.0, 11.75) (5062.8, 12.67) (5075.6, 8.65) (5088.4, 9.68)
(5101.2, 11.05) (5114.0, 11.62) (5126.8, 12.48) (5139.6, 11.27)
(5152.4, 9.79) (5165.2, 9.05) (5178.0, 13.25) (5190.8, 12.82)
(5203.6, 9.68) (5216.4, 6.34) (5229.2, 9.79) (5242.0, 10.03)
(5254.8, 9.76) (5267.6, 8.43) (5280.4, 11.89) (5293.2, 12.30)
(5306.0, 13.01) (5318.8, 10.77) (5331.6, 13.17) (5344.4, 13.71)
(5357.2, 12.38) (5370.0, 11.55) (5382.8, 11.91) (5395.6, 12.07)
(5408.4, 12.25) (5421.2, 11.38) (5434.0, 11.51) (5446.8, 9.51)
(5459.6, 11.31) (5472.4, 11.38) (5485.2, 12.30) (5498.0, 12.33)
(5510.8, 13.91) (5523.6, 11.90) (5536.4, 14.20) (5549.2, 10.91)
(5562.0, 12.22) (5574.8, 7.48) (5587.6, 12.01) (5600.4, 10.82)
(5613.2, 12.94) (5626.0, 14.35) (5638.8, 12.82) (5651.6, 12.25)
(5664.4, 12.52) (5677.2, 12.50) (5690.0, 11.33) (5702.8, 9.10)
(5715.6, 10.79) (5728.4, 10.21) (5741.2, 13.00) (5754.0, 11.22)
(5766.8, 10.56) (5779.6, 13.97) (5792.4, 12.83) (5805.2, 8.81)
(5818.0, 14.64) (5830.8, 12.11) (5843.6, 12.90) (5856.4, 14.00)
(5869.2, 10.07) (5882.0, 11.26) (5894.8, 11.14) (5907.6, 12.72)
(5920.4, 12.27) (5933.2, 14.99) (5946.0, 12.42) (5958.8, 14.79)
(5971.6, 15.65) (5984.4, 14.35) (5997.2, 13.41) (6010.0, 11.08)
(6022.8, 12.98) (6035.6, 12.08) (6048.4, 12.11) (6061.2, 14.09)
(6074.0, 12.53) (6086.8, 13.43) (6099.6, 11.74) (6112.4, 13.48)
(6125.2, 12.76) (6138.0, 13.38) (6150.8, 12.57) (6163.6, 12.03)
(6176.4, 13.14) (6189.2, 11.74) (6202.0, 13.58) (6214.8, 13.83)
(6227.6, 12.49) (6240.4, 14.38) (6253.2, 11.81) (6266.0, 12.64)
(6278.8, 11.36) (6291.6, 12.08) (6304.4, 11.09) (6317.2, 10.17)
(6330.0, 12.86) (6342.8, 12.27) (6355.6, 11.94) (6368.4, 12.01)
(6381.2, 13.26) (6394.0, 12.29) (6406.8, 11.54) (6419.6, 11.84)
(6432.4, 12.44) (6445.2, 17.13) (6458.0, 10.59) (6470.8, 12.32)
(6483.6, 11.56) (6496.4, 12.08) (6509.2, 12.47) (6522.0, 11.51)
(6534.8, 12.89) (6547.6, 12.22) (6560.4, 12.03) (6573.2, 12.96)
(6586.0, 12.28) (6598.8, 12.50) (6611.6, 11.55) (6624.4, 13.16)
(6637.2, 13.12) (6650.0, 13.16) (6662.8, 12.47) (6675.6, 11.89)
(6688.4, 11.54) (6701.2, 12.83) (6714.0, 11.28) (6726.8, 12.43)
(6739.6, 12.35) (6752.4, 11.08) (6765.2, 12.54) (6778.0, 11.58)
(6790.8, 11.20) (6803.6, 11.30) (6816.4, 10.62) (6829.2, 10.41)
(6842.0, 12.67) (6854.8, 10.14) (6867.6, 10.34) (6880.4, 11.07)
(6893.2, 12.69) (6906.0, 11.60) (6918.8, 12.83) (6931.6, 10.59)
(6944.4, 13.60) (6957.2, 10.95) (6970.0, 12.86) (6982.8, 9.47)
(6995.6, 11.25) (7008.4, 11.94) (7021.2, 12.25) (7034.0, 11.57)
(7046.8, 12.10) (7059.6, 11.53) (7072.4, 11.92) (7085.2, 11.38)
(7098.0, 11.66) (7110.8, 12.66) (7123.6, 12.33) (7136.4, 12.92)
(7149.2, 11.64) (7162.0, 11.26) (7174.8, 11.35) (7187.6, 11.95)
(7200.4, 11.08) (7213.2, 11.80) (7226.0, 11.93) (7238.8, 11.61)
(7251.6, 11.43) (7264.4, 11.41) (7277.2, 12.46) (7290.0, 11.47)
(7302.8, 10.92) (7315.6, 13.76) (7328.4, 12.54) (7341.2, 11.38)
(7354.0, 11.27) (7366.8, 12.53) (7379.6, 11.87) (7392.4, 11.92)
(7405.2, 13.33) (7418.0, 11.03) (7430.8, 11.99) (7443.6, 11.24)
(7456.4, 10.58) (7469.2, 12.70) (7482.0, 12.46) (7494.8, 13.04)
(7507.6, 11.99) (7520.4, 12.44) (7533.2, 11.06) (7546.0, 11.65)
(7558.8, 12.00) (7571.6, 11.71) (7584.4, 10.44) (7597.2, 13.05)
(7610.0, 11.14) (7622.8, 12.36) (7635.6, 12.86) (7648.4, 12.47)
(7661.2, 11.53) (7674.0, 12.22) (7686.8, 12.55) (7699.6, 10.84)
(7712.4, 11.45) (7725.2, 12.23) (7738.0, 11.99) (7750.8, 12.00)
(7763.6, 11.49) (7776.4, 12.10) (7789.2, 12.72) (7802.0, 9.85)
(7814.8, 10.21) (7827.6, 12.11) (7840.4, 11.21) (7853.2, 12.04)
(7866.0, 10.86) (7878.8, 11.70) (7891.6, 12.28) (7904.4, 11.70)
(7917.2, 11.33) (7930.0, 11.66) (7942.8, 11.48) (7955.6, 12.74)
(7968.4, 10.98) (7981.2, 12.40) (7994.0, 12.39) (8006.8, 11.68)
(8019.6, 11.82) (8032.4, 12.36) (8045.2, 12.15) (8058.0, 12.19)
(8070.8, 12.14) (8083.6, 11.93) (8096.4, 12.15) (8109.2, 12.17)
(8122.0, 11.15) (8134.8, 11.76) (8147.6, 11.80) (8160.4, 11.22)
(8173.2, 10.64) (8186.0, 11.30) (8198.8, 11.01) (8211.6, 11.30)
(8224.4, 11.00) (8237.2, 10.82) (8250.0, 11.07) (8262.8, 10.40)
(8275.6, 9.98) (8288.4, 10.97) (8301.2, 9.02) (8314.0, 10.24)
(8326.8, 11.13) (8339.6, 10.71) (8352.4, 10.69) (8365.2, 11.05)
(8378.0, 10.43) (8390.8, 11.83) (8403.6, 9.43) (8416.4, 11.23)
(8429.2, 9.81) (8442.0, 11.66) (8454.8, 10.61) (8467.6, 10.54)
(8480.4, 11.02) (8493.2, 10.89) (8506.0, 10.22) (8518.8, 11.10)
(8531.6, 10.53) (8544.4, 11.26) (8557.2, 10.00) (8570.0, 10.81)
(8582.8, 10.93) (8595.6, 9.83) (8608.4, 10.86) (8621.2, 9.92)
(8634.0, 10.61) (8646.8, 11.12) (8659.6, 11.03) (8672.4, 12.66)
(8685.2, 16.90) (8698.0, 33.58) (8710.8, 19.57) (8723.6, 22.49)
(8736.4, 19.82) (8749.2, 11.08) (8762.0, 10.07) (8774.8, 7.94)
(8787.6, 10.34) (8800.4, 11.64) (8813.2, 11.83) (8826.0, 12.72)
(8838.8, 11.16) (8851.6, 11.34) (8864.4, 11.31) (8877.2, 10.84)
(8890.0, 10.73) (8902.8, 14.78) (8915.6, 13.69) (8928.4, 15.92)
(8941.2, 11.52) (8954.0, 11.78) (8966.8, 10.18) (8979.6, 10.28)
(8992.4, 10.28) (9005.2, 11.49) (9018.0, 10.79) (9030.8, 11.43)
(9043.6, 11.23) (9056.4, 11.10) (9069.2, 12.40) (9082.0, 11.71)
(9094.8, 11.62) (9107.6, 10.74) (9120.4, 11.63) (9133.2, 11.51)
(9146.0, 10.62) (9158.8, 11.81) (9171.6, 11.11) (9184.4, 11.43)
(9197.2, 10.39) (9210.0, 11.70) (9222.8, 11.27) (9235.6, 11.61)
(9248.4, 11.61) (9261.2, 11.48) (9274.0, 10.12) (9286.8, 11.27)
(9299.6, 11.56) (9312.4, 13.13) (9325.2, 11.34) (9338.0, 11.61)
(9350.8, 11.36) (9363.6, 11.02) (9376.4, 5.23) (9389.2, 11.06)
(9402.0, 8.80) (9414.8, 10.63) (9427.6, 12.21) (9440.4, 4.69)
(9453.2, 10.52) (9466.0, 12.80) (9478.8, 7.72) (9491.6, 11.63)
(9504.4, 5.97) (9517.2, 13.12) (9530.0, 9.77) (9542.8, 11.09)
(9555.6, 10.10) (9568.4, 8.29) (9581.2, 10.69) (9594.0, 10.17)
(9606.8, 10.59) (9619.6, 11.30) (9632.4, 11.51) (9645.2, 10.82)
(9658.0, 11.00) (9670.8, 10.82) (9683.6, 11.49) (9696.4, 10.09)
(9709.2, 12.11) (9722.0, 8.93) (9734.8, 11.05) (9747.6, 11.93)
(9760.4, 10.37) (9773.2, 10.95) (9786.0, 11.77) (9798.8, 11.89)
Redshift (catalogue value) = 0.33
